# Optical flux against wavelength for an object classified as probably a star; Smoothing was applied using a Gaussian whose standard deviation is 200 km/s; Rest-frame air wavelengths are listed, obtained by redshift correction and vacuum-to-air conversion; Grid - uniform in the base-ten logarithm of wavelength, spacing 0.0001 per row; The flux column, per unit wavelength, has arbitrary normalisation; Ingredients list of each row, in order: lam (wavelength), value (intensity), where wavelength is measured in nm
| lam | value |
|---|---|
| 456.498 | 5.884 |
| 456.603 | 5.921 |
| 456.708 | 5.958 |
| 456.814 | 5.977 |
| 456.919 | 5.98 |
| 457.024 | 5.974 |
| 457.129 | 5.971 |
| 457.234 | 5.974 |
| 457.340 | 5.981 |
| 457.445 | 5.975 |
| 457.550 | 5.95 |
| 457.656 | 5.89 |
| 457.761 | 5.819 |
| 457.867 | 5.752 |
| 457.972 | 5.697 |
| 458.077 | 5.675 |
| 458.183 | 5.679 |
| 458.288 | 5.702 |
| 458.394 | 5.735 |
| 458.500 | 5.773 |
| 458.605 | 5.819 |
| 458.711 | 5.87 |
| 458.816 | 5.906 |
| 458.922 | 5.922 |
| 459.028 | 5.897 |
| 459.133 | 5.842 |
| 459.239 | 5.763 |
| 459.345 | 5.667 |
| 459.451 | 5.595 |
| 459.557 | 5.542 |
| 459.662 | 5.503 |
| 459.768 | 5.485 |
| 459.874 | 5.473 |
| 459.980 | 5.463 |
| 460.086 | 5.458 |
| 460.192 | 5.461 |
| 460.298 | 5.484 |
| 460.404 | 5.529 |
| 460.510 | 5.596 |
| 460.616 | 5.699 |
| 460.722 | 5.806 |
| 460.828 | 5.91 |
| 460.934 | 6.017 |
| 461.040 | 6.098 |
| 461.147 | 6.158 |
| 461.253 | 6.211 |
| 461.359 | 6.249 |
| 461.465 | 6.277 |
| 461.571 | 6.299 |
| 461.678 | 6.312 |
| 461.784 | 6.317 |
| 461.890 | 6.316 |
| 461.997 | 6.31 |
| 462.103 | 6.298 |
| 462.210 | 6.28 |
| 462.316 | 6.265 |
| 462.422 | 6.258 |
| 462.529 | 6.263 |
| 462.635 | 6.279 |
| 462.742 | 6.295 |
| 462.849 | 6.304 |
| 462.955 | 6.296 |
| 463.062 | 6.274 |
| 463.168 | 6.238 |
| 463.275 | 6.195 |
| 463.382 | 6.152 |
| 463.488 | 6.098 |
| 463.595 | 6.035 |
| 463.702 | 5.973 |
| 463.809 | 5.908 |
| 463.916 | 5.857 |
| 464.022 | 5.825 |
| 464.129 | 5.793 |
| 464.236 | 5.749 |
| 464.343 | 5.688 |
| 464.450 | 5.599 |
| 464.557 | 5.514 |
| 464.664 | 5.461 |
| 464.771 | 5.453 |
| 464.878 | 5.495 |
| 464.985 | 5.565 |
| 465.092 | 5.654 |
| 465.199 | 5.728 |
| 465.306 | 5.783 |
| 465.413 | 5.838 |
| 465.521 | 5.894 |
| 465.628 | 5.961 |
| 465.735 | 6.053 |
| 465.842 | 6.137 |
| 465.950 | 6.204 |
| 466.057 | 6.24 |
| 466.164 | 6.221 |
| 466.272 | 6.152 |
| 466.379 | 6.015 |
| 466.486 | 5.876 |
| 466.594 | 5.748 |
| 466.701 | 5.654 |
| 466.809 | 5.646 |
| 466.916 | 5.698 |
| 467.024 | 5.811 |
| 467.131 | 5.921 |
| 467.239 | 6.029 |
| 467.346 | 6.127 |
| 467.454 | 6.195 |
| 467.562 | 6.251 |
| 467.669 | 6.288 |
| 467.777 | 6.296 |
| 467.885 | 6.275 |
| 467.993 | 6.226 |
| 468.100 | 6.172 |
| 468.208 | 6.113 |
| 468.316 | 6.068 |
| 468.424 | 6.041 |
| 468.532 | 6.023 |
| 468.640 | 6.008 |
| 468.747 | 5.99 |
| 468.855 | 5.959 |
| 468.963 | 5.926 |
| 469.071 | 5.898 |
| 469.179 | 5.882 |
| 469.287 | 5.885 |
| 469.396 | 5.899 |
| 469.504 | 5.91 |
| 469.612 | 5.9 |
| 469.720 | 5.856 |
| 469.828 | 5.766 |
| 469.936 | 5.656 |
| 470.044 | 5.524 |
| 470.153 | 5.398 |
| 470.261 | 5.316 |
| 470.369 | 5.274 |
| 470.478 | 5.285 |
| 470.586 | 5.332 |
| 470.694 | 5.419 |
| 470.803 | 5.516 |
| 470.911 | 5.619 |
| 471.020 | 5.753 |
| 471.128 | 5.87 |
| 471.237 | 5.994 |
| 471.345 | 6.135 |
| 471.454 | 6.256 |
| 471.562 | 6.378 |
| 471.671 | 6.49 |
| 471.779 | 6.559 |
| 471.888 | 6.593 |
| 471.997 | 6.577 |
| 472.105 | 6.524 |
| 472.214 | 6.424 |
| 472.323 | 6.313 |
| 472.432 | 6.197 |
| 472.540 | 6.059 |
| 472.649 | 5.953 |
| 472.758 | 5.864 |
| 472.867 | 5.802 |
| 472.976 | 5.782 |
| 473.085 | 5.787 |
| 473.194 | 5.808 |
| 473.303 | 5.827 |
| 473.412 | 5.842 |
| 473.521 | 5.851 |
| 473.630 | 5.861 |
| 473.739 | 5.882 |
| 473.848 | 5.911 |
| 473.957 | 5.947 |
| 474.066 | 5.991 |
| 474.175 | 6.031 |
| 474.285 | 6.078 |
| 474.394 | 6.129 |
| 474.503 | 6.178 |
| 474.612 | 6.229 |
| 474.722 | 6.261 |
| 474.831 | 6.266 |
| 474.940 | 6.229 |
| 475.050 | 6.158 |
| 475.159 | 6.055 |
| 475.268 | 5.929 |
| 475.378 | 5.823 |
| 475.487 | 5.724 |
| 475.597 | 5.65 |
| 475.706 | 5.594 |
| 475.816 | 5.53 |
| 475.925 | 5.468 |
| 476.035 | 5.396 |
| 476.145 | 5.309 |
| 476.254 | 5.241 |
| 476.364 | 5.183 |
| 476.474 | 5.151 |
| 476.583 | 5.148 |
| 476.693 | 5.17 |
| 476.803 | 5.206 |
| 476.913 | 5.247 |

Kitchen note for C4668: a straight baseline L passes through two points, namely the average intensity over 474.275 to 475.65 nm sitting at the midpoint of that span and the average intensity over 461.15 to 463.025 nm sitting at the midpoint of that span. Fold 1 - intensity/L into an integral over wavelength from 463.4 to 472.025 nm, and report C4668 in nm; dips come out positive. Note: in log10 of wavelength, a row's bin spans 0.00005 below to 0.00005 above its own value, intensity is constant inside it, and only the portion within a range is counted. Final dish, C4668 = 0.39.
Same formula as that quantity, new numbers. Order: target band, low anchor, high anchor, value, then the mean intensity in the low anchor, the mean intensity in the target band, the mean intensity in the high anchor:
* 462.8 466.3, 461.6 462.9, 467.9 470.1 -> 0.143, 6.29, 5.92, 5.94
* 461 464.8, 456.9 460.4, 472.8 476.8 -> -0.220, 5.74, 6.08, 5.78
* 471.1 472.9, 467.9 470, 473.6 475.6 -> -0.074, 5.96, 6.24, 6.03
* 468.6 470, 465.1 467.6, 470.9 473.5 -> 0.034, 5.96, 5.89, 6.1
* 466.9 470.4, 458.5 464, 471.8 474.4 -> 0.049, 5.97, 5.93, 6.05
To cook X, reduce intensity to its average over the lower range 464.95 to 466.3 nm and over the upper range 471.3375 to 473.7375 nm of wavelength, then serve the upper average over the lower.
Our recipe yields 1.0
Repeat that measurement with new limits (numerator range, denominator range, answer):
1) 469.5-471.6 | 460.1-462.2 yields 0.95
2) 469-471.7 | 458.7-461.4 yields 1.00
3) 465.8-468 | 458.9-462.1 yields 1.03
